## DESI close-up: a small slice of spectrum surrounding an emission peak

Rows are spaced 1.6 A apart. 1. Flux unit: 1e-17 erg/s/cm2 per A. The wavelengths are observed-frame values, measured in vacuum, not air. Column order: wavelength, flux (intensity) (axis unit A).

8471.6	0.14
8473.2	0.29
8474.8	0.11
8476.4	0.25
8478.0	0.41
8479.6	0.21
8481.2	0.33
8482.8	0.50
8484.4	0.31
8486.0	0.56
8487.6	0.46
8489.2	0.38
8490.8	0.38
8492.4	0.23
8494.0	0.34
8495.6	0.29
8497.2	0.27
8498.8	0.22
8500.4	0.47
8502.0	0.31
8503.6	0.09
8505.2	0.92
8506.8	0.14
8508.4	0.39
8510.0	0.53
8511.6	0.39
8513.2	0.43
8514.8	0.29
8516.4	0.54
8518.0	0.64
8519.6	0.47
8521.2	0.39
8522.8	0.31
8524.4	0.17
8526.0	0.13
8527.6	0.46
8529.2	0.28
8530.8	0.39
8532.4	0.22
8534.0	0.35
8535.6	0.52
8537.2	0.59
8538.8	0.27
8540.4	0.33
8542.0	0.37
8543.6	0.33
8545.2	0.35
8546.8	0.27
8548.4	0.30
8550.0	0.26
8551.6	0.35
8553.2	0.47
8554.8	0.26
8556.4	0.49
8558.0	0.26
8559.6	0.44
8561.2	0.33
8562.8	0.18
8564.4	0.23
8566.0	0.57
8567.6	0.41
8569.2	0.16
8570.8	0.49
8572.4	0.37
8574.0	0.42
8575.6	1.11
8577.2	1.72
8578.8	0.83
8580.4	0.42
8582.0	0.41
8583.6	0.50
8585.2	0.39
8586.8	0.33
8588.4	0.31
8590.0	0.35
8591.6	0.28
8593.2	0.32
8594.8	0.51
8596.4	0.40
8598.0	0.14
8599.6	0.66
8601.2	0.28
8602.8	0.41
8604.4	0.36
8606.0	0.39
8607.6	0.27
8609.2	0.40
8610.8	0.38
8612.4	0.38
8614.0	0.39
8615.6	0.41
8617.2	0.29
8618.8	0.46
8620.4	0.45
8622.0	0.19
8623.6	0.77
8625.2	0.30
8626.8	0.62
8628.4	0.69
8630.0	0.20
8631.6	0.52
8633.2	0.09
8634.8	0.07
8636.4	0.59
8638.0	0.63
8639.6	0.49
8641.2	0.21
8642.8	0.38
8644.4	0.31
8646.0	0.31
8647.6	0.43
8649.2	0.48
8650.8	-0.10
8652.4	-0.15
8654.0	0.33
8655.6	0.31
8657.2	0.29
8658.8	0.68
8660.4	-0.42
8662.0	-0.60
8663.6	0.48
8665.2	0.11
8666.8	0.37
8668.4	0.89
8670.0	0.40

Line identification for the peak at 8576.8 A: H-gamma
